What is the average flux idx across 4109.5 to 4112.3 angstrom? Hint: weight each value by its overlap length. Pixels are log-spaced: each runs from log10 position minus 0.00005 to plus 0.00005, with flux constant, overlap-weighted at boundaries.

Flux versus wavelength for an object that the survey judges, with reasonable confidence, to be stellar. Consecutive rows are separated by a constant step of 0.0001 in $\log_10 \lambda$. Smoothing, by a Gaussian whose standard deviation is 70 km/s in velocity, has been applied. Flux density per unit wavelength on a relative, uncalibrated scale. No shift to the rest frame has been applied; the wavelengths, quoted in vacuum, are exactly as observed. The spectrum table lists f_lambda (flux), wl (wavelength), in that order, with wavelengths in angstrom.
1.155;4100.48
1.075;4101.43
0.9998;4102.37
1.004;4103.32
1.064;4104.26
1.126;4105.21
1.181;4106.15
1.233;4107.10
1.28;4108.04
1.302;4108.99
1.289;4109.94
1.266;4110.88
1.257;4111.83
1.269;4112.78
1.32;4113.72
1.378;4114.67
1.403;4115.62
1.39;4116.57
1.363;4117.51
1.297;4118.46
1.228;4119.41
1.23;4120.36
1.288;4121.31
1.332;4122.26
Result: 1.27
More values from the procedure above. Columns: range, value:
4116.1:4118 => 1.38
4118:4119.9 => 1.26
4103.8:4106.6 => 1.12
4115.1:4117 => 1.39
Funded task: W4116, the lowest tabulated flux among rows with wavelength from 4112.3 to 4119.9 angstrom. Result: 1.228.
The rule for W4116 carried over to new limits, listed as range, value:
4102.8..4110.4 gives 1.004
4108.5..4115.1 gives 1.257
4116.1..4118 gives 1.363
